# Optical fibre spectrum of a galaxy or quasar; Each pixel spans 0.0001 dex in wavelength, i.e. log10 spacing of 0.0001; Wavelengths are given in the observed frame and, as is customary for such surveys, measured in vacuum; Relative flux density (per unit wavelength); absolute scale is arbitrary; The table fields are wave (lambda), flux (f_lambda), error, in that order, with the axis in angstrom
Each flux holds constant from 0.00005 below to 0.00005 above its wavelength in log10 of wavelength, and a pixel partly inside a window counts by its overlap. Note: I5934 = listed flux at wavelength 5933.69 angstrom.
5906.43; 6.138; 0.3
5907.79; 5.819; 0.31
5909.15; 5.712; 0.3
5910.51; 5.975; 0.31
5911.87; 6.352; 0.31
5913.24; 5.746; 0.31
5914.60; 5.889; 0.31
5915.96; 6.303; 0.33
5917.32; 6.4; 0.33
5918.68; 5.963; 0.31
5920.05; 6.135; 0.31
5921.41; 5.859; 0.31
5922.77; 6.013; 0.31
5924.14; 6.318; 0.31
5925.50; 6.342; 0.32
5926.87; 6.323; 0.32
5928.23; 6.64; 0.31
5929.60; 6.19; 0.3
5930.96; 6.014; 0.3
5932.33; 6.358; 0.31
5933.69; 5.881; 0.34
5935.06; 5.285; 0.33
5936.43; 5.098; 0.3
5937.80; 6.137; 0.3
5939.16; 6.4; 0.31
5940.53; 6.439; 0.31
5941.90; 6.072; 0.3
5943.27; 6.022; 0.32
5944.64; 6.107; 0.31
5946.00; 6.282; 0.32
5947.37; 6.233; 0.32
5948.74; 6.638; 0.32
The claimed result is 5.881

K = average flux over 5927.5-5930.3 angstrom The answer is 6.42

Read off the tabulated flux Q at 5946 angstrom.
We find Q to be 6.282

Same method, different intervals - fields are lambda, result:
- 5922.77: 6.013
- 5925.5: 6.342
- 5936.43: 5.098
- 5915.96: 6.303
